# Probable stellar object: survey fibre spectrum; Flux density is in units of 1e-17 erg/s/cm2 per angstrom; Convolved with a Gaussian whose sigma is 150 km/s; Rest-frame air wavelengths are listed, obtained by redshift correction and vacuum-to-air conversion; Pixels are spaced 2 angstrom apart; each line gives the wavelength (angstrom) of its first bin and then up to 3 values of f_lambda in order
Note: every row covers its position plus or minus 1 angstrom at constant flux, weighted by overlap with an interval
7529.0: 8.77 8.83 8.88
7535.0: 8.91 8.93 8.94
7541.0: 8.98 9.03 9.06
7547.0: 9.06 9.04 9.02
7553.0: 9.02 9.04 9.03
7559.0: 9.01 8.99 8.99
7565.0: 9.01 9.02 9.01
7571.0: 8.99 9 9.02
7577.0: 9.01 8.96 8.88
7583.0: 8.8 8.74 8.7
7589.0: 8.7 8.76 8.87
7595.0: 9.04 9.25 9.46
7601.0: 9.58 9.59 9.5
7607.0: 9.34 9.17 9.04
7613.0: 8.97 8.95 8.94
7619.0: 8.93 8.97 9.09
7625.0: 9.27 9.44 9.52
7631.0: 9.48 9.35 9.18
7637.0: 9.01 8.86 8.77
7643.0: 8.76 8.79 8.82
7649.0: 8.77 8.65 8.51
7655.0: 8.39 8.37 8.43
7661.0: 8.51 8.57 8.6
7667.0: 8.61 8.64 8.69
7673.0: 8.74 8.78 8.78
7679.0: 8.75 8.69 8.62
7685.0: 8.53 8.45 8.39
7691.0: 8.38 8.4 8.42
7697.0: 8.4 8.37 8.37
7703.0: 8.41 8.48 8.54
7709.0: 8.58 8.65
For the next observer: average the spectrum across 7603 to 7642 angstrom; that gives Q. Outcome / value 9.16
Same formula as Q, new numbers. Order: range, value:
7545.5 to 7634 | 9.08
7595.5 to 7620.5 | 9.22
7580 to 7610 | 9.09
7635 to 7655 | 8.77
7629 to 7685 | 8.76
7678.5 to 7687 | 8.62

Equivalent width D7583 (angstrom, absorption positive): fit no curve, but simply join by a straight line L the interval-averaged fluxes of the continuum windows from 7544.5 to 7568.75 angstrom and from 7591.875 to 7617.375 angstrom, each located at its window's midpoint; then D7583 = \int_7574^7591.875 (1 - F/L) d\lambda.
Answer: 0.6 angstrom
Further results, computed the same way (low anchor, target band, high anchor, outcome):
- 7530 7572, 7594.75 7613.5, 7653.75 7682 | -1.05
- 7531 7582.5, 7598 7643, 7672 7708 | -2.17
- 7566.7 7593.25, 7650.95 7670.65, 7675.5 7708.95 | 0.19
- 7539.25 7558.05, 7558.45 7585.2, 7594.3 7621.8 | 0.38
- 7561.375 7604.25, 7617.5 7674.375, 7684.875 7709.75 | -0.97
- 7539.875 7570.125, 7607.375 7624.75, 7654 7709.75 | -0.49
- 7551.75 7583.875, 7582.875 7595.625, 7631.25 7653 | 0.24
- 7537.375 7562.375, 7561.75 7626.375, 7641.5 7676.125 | -1.41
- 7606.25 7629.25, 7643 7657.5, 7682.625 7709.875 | 0.35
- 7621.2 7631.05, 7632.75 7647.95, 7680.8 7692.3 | 0.34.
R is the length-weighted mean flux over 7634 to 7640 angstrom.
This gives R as 9.02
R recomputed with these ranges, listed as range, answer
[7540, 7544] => 9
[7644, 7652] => 8.76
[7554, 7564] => 9.01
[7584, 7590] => 8.71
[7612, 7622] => 8.95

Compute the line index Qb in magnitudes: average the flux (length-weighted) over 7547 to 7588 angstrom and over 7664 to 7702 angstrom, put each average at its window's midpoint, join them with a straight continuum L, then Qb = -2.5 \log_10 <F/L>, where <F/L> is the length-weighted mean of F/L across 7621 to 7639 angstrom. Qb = -0.06 mag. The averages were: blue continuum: 8.97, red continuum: 8.56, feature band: 9.25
